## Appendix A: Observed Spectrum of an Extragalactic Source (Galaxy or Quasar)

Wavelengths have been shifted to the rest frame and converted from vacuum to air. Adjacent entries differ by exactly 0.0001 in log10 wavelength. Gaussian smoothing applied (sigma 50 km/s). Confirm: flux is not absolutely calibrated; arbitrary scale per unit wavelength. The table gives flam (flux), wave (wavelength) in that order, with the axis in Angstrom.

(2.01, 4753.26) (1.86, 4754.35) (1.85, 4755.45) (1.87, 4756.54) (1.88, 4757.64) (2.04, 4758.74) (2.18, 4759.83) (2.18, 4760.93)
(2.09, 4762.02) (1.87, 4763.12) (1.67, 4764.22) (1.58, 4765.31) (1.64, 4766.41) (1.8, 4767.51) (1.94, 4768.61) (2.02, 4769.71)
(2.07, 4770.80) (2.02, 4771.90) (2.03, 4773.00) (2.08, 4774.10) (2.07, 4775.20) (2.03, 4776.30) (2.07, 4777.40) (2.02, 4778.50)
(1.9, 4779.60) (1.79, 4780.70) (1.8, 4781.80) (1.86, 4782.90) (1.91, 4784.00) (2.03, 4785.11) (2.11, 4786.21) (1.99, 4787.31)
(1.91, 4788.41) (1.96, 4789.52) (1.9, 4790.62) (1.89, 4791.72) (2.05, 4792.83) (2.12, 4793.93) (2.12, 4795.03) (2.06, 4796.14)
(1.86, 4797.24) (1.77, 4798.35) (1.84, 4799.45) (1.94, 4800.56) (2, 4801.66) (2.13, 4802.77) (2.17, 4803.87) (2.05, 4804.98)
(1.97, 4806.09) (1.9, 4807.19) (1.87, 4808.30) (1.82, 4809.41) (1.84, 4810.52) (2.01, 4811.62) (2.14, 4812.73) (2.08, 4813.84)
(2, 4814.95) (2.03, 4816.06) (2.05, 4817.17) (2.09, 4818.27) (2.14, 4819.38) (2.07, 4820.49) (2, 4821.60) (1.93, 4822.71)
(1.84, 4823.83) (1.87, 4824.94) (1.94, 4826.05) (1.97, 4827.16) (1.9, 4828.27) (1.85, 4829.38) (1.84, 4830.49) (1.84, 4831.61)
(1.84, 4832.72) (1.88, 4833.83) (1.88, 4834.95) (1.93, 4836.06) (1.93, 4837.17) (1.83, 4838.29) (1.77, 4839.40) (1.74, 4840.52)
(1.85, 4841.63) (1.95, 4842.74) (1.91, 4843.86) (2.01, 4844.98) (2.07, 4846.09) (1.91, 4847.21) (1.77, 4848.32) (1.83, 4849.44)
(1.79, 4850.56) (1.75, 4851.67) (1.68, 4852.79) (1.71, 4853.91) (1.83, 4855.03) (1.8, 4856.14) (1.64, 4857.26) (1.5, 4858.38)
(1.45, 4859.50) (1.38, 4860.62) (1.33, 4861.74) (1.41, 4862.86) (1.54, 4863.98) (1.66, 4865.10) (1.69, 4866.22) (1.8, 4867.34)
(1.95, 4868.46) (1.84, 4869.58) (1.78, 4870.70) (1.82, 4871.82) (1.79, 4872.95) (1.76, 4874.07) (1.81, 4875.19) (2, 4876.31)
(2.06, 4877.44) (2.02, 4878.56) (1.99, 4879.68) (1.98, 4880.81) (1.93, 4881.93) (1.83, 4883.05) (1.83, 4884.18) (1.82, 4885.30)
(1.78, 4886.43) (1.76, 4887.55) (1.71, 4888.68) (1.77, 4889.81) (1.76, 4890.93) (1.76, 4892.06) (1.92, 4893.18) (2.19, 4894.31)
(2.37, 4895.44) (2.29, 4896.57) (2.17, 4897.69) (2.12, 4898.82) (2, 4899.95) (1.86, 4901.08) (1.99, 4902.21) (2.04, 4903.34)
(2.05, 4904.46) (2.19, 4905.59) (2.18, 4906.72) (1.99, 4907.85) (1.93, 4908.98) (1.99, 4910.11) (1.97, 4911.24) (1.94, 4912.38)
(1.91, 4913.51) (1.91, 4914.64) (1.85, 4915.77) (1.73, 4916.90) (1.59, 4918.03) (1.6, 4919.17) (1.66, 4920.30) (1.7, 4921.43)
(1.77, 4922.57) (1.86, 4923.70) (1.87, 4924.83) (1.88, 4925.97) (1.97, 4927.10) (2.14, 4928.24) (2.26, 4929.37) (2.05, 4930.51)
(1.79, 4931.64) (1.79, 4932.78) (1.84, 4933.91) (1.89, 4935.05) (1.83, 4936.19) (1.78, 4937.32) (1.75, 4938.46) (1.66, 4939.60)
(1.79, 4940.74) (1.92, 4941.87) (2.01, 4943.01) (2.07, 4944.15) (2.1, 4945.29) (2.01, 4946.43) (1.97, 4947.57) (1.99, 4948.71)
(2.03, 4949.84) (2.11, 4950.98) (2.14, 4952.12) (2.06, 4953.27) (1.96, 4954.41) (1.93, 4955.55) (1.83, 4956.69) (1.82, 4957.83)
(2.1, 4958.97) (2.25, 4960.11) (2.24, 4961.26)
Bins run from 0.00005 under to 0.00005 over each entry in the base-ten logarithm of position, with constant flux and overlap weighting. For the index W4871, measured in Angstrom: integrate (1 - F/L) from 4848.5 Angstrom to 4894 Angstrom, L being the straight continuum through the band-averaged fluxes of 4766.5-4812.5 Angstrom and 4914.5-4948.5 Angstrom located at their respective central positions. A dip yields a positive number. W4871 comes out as 3.47 Angstrom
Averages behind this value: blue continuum 1.97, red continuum 1.87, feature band 1.76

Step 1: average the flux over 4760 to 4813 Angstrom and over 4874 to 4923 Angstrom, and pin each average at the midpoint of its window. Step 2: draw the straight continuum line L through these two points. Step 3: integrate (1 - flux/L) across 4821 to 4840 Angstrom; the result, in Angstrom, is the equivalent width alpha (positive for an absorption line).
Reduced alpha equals 0.57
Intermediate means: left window 1.96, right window 1.92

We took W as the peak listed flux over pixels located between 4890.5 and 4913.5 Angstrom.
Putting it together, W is 2.37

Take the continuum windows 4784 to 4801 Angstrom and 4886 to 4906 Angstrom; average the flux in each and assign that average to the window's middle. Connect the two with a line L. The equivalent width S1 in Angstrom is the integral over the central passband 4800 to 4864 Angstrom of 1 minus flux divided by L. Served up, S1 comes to 3.45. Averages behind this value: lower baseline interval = 1.97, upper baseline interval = 1.99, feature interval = 1.87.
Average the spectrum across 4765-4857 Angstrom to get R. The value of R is 1.93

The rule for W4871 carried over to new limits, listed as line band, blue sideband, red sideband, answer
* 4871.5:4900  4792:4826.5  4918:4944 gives -0.44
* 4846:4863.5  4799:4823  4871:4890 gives 2.28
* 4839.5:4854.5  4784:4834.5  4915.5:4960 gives 0.83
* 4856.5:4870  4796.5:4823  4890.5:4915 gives 2.76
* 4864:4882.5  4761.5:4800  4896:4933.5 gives 0.78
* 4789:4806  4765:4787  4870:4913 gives -0.40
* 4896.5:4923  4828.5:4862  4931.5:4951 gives -0.90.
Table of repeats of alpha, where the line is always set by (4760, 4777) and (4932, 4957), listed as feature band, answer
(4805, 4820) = -0.43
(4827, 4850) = 0.71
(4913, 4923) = 0.97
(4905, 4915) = -0.36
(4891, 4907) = -1.12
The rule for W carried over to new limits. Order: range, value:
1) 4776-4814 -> 2.17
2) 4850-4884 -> 2.06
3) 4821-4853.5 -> 2.07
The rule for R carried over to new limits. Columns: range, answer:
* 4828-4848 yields 1.88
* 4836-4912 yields 1.86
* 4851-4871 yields 1.65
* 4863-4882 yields 1.84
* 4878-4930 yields 1.93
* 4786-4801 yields 1.96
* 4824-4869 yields 1.78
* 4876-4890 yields 1.88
